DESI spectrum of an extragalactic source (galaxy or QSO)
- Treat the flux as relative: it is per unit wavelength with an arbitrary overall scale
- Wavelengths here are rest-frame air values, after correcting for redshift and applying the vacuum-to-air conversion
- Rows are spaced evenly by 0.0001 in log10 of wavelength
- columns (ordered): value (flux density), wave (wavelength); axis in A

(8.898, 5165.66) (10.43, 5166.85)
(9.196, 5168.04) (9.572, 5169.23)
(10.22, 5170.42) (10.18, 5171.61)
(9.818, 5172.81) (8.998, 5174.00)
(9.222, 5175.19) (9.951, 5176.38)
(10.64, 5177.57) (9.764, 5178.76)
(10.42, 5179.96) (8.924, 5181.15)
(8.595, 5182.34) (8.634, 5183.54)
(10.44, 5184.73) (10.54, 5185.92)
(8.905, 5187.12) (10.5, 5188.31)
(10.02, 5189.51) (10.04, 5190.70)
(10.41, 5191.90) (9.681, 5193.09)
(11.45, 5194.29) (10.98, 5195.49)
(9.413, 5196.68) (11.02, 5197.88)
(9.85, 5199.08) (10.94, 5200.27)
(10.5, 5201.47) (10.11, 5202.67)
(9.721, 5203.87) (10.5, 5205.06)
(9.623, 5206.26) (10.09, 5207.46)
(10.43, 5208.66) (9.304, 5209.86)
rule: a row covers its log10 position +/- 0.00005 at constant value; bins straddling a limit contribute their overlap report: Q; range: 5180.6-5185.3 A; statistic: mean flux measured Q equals 9.14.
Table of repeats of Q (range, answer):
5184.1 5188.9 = 10.1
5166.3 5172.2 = 9.92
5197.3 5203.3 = 10.5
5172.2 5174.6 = 9.38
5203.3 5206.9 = 9.97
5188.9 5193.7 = 10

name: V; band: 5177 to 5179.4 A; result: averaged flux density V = 10.2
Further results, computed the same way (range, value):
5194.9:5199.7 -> 10.3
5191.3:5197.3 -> 10.4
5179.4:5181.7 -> 9.69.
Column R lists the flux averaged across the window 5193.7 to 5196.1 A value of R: 11.2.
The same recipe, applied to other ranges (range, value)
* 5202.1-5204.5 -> 9.95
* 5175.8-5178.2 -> 10.3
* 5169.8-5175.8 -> 9.68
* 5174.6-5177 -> 9.61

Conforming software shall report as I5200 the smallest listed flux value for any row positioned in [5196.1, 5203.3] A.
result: 9.413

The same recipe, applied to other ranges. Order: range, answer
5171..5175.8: 8.998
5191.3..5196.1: 9.681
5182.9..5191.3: 8.634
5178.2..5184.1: 8.595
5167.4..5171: 9.196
